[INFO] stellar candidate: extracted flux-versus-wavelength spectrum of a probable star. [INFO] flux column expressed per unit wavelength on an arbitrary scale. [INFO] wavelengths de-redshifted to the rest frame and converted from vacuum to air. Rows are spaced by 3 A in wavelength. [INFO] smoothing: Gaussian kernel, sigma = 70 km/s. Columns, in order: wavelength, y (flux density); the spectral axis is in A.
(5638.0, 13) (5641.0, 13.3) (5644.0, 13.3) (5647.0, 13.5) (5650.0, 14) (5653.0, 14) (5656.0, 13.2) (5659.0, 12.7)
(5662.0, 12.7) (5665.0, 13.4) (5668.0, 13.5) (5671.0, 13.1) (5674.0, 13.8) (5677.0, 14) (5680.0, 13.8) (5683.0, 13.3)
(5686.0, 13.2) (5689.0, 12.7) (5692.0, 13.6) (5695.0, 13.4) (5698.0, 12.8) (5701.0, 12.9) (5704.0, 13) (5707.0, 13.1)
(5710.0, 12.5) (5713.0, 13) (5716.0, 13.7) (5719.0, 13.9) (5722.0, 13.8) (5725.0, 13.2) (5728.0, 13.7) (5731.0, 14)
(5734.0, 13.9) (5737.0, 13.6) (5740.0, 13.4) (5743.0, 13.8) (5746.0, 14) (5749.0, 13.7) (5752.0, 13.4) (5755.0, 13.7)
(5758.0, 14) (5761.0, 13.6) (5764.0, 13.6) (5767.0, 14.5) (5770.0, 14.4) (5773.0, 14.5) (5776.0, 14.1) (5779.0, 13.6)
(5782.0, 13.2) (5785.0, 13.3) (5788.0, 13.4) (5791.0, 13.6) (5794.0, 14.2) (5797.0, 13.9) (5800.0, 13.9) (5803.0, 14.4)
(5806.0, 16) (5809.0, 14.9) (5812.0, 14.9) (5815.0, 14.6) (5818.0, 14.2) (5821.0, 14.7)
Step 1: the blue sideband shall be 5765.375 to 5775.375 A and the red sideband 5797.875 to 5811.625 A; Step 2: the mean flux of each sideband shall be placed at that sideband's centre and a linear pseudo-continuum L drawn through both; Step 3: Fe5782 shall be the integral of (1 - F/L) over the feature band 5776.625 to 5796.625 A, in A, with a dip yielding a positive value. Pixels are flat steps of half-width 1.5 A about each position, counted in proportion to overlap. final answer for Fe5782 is 1.4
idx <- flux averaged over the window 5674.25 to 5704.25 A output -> 13.3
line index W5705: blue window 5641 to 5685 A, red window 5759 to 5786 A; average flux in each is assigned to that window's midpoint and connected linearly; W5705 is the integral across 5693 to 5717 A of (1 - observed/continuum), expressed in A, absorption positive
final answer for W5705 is 0.99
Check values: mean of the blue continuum 13.4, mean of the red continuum 13.9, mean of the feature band 13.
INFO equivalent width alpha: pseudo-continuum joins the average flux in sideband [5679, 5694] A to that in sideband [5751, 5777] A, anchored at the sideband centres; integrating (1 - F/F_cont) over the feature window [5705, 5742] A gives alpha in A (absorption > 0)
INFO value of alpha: 0.4 A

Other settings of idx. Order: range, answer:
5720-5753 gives 13.7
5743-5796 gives 13.8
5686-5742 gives 13.3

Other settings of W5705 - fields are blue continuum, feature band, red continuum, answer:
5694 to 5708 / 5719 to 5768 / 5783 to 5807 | -1.0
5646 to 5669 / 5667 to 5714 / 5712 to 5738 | 1.0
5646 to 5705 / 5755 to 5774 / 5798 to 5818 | 0.3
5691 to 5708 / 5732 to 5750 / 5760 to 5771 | -0.1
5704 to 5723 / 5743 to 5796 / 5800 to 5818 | 1.4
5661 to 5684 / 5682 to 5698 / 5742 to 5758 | 0.4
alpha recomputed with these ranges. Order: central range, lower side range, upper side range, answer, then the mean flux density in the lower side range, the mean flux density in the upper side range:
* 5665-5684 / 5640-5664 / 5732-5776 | -0.2 A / 13.3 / 13.9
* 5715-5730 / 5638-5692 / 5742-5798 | -0.1 A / 13.4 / 13.8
